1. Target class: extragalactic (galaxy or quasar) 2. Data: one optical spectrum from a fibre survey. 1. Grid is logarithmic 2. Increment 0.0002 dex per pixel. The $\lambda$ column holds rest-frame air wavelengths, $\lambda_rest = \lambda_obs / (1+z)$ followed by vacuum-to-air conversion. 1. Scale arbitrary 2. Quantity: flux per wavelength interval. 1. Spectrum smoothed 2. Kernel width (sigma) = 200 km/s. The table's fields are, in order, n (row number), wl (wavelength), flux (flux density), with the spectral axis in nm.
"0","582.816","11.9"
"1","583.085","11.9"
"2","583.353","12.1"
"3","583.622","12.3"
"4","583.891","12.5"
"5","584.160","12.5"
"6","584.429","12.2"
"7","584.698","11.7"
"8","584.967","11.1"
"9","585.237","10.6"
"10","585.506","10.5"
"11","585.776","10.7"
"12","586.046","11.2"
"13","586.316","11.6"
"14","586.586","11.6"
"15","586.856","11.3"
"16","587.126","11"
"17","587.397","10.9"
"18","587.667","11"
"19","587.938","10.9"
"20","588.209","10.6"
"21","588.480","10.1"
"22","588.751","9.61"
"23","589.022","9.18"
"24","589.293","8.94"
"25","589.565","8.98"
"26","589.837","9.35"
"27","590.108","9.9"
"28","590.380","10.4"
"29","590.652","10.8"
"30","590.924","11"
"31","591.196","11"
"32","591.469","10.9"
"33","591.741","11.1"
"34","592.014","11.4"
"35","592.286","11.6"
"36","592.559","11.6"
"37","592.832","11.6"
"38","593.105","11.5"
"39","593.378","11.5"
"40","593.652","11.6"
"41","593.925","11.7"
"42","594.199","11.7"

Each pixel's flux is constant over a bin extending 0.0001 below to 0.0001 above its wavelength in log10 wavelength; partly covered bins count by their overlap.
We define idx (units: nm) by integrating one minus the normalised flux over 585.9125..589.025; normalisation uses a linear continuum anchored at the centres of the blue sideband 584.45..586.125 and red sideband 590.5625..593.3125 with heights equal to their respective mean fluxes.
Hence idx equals 0.08 nm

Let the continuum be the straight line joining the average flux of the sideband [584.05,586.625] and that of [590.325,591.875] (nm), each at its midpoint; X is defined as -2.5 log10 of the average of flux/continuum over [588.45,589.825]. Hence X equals 0.19 mag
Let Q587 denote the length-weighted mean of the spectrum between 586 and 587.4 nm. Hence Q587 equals 11.3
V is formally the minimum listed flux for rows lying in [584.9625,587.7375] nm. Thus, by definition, 10.5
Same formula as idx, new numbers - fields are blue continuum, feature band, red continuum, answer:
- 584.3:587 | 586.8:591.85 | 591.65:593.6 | 0.455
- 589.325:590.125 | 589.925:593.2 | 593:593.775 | -0.202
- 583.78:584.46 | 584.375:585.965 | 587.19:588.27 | 0.119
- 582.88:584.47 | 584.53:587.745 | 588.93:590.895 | 0.035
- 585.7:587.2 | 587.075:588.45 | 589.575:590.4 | -0.018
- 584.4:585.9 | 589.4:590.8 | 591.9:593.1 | 0.186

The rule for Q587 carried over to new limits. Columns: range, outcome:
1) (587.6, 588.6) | 10.6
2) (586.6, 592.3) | 10.5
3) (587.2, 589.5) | 10.1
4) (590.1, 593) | 11.1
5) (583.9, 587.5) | 11.3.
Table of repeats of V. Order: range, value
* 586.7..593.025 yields 8.94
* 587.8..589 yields 9.61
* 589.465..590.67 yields 8.98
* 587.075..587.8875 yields 10.9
